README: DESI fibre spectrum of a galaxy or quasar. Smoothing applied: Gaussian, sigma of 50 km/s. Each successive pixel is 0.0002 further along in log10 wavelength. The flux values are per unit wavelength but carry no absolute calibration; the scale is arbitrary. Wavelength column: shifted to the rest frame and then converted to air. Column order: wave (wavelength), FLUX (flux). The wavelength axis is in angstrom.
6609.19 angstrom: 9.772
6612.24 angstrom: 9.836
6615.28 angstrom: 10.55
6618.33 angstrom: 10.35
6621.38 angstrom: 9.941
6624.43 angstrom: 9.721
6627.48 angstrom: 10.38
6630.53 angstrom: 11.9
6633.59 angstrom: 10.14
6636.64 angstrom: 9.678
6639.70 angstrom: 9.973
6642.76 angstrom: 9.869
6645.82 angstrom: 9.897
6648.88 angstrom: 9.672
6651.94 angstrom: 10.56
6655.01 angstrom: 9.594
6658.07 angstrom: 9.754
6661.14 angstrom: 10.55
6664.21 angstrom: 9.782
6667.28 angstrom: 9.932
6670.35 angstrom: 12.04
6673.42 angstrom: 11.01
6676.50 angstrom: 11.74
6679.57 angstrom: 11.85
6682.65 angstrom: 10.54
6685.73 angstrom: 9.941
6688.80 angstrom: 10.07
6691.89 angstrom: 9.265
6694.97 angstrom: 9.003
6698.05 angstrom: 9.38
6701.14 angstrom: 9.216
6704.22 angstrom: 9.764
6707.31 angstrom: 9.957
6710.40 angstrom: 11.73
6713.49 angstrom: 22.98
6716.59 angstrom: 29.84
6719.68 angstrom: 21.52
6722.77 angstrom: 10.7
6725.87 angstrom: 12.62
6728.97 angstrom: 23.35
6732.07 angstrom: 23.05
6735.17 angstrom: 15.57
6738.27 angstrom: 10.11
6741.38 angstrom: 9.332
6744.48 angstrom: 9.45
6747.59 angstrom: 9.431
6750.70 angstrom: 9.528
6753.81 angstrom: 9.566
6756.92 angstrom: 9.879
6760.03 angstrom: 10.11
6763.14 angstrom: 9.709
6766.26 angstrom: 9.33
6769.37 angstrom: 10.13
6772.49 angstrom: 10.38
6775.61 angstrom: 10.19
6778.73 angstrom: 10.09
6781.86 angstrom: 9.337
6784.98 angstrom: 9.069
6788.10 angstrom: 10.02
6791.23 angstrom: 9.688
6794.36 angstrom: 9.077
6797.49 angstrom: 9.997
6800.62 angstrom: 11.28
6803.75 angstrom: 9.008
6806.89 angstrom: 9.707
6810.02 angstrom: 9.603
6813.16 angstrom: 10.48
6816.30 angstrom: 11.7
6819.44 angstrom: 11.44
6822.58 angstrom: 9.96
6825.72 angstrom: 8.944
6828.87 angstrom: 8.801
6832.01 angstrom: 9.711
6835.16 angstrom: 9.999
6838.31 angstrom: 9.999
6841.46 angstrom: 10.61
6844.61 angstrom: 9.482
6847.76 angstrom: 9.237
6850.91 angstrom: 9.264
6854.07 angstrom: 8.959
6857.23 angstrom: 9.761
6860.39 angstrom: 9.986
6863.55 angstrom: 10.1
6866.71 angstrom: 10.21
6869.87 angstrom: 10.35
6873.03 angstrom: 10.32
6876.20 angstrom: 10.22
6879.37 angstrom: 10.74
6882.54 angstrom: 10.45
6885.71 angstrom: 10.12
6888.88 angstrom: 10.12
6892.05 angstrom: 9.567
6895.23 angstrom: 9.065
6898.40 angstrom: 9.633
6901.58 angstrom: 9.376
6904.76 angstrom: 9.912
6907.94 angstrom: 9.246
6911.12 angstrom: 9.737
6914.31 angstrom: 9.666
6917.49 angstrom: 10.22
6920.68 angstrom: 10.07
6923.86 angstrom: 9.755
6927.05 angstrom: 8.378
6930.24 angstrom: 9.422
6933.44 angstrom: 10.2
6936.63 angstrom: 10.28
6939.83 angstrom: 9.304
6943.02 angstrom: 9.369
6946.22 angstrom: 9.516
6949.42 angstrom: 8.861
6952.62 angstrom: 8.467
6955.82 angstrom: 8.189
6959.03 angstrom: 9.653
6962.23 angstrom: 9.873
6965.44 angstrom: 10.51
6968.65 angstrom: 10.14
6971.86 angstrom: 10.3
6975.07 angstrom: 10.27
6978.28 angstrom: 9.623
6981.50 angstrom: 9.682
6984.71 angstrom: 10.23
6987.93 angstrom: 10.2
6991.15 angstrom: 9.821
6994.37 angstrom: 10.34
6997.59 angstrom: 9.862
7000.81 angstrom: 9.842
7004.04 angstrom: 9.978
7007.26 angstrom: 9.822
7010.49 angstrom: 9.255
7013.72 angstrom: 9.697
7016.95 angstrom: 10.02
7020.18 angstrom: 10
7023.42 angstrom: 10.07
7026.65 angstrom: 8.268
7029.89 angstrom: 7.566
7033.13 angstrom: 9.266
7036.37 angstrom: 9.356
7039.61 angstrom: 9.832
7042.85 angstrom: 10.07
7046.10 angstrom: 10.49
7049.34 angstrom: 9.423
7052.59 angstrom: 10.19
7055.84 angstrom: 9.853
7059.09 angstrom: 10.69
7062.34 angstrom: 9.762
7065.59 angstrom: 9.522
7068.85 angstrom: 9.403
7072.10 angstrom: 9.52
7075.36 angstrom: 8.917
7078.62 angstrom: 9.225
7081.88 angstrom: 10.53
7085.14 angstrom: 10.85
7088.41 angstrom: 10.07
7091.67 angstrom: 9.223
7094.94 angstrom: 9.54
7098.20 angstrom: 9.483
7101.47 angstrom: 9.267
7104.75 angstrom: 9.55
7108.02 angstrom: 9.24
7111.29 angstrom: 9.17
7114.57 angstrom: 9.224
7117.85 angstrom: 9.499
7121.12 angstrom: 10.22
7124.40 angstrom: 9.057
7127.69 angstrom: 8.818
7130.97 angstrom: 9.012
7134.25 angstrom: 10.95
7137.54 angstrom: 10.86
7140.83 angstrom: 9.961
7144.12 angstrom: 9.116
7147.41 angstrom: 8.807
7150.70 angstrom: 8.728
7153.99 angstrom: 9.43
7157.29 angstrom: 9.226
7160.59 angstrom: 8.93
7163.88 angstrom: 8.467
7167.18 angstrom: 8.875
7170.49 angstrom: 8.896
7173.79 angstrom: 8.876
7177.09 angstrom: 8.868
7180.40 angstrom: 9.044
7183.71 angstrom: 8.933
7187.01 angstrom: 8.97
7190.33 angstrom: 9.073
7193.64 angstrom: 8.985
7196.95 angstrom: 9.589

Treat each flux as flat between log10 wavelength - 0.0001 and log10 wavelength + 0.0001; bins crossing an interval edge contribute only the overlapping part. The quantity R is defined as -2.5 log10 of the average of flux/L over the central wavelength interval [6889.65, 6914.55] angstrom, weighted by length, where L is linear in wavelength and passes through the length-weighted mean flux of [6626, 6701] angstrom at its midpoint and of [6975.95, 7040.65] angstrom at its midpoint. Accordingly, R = 0.03 mag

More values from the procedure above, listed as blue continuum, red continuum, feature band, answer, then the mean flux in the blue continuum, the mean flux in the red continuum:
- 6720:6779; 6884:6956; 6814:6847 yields 0.08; 11.9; 9.53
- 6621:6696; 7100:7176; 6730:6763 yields -0.16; 10.3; 9.31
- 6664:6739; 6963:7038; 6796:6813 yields 0.22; 13.5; 9.74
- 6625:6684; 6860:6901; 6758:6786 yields 0.04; 10.5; 10.1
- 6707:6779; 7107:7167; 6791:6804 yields 0.28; 13.4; 9.36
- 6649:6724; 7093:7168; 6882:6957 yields 0.12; 12.1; 9.37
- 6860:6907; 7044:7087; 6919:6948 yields 0.04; 10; 9.88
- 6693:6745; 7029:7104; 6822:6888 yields 0.27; 14.6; 9.67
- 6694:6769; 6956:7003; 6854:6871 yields 0.15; 13.1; 9.97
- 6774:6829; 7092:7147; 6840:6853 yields 0.03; 9.94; 9.54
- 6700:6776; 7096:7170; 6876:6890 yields 0.14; 13.2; 9.35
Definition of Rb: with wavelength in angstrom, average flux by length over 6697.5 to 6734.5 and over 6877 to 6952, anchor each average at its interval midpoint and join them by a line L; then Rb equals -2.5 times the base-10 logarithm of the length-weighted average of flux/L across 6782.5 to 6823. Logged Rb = 0.31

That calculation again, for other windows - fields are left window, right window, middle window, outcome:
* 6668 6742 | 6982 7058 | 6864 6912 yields 0.14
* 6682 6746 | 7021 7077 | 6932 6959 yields 0.17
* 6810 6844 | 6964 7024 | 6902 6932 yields 0.05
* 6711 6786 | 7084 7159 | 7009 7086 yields 0.06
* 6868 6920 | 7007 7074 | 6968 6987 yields -0.03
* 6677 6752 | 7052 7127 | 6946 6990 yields 0.12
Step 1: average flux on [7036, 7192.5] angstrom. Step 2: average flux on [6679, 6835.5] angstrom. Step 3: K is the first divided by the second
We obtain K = 0.83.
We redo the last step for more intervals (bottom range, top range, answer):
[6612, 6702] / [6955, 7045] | 0.95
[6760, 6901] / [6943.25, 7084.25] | 0.98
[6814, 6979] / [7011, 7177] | 0.97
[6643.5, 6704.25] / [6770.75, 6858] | 0.97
